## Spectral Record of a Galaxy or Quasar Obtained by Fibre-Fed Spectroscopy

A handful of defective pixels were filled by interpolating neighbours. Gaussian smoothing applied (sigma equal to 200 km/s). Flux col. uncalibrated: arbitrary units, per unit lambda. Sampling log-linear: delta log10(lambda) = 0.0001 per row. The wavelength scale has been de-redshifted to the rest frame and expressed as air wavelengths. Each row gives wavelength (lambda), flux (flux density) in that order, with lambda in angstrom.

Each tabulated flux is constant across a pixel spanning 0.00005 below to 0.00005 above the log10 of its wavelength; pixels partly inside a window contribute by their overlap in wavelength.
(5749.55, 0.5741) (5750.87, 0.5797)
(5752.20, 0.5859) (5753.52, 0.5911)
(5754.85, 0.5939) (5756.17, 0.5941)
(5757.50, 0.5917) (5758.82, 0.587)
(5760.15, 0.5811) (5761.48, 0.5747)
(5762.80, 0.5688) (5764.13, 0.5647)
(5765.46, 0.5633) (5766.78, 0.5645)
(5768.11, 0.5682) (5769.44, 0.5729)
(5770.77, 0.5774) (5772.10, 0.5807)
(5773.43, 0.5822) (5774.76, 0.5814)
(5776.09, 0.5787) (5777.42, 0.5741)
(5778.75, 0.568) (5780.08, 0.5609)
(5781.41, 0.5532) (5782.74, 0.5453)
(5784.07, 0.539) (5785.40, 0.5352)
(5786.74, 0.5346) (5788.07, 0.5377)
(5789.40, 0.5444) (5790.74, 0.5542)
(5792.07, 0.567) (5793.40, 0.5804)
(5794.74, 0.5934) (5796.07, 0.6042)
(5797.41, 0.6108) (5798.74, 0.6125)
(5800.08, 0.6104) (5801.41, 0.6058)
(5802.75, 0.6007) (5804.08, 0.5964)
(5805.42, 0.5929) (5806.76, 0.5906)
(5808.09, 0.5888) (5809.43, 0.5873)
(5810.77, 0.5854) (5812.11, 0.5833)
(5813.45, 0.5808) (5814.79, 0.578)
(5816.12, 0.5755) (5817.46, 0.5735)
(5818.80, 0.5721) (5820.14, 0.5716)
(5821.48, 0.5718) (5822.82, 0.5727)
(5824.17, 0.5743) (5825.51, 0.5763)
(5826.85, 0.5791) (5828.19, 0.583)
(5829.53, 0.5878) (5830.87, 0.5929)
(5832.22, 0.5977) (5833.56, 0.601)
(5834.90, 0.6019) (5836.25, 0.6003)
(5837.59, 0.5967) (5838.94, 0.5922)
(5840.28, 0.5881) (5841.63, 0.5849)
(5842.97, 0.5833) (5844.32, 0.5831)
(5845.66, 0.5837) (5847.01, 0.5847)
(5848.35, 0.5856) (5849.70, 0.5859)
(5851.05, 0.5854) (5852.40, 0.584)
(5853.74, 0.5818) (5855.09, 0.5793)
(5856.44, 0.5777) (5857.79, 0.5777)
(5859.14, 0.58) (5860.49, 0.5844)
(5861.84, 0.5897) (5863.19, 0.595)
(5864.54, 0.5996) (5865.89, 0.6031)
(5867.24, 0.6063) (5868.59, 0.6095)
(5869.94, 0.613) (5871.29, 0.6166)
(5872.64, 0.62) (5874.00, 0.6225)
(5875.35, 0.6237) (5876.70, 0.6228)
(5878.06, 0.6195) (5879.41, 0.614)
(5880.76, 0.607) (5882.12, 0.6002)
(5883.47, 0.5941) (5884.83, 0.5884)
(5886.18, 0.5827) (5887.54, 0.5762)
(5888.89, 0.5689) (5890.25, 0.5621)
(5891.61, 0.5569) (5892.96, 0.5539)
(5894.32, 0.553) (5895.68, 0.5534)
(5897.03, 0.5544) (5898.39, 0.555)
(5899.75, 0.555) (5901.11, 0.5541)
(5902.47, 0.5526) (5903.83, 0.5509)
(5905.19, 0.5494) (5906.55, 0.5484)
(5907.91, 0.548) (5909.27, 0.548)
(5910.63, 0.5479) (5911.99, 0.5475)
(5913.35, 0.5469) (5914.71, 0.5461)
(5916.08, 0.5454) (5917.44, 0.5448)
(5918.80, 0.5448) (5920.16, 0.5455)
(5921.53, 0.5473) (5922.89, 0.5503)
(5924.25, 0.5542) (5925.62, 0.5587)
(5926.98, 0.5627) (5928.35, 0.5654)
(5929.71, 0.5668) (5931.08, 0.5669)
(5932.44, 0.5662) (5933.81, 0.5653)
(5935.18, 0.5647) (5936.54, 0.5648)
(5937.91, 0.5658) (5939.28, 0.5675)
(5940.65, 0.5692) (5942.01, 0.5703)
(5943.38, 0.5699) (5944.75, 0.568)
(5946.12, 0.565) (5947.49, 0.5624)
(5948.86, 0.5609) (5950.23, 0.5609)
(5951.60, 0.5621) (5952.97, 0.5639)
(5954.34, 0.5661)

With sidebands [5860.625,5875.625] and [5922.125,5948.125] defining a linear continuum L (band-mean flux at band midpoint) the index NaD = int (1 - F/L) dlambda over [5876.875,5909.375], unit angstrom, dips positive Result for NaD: 1.2 angstrom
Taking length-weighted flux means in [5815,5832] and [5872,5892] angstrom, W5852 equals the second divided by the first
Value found 1.03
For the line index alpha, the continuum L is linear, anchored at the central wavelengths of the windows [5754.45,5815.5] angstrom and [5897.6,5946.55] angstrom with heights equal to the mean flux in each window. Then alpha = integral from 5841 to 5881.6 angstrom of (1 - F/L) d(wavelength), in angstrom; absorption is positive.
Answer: -2.2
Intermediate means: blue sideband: 0.577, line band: 0.597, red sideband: 0.557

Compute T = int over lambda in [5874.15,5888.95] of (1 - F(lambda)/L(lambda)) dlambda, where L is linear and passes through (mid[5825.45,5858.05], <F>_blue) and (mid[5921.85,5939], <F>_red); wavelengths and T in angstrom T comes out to -0.7 angstrom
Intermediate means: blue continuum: 0.587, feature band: 0.602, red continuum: 0.563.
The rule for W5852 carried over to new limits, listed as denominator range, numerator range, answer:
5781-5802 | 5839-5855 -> 1.02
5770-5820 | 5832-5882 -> 1.04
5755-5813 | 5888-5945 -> 0.97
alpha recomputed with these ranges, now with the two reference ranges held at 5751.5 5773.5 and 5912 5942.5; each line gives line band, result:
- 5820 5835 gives -0.4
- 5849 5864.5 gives -0.5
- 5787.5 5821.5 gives -0.6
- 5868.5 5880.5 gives -1.1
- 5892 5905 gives 0.2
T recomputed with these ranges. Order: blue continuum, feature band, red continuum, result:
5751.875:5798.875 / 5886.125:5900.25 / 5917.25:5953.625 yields 0.1 angstrom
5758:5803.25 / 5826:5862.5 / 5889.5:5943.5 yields -1.4 angstrom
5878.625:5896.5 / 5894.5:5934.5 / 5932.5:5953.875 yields 1.3 angstrom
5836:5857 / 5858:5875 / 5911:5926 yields -0.8 angstrom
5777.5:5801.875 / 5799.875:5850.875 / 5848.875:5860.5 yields -0.9 angstrom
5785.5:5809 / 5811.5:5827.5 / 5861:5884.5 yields 0.4 angstrom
